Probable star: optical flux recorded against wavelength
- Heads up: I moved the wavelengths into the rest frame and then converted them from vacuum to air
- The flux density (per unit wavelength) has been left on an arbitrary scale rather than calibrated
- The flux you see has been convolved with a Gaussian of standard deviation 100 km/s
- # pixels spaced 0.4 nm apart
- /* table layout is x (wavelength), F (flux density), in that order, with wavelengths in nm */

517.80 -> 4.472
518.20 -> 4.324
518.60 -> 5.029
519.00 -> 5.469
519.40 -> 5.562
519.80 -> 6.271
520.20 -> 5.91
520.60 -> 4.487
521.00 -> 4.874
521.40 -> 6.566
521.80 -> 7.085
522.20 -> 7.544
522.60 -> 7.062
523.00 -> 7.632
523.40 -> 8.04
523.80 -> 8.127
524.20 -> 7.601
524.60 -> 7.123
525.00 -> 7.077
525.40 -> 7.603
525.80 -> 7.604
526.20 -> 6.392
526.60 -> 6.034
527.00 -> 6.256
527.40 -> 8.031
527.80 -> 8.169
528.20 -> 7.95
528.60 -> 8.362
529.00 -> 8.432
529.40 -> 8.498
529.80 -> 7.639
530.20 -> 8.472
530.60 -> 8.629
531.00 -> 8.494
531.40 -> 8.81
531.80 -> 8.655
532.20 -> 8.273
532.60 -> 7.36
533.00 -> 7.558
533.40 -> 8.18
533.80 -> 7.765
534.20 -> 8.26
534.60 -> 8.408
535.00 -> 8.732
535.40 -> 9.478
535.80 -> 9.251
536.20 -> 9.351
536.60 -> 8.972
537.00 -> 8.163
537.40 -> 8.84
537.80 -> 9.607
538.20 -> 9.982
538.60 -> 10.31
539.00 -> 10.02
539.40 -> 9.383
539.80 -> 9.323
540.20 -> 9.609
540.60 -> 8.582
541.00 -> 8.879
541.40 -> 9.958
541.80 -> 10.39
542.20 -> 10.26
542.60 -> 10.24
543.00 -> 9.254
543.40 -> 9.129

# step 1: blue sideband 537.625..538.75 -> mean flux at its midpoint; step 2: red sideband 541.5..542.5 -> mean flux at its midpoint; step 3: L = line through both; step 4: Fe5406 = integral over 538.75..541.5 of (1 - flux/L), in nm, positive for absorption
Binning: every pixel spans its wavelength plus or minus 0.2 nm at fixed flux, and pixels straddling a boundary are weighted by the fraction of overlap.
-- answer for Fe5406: 0.20 nm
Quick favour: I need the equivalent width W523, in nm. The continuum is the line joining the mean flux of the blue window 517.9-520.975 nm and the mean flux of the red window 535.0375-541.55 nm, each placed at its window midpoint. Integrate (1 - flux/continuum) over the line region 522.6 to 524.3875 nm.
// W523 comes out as -0.48 nm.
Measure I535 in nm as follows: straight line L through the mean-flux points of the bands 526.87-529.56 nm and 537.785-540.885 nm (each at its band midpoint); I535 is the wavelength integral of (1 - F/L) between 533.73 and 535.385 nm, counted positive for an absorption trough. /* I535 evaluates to 0.08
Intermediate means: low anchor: 7.99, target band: 8.47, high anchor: 9.58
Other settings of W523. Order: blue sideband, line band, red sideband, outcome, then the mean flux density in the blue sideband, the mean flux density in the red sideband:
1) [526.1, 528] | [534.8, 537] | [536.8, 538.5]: -0.05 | 7.01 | 9.22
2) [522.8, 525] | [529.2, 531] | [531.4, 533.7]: -0.09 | 7.65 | 8.06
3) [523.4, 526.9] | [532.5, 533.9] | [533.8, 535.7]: 0.11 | 7.22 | 8.65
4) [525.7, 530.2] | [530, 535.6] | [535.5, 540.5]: 0.07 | 7.62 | 9.39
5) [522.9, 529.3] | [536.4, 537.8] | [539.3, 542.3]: 0.04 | 7.54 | 9.53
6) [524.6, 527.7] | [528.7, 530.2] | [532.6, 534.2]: -0.17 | 7.05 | 7.83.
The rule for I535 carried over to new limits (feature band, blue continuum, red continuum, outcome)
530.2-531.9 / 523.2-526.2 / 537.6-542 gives -0.04 nm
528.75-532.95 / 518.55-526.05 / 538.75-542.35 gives -0.13 nm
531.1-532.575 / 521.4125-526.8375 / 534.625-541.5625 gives -0.01 nm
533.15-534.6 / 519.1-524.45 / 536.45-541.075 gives 0.08 nm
